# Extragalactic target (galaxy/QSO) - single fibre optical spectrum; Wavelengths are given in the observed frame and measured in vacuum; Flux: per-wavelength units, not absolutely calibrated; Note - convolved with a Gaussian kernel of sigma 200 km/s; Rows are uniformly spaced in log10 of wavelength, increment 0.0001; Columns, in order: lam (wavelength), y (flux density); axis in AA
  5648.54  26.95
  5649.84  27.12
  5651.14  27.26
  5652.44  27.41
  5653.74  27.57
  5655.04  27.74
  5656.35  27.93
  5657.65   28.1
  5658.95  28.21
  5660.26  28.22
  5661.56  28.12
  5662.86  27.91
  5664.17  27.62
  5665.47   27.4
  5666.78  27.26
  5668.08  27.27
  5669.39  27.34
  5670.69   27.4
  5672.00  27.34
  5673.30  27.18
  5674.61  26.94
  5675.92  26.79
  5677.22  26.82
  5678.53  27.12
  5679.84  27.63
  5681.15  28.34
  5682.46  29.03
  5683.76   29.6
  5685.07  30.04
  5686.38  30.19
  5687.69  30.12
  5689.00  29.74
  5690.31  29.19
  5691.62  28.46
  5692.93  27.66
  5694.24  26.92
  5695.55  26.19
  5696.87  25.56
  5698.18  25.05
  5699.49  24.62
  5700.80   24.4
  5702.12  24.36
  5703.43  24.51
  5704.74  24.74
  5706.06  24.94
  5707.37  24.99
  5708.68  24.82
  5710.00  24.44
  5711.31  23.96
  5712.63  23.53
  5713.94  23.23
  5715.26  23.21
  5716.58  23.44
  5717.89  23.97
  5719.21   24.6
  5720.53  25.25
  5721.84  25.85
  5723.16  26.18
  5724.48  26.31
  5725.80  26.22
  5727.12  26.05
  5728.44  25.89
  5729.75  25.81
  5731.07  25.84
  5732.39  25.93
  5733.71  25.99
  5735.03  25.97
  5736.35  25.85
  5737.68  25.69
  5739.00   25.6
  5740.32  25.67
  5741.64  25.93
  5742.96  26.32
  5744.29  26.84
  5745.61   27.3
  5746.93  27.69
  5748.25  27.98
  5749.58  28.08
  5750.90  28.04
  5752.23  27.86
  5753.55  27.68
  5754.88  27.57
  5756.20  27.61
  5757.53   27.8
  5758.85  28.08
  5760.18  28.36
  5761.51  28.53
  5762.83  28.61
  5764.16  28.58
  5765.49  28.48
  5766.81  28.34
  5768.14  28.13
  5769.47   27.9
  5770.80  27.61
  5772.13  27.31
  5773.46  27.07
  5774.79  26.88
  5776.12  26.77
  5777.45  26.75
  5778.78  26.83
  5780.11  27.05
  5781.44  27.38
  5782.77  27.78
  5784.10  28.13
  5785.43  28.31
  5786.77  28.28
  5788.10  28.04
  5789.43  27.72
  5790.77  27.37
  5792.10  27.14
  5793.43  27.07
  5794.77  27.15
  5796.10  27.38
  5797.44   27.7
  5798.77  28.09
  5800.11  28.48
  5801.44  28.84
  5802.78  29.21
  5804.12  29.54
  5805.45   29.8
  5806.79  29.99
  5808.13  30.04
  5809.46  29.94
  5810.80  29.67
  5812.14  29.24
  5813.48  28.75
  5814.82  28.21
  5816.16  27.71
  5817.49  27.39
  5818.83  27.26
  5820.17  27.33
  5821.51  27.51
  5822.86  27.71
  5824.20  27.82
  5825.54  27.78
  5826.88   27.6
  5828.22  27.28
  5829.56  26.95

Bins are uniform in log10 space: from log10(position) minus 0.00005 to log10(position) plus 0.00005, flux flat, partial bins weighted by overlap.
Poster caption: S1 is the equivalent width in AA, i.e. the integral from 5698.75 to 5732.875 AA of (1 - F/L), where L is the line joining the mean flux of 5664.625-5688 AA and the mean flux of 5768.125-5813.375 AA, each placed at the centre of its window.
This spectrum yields 3.8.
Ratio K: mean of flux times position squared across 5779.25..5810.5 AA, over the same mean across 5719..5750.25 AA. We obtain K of 1.10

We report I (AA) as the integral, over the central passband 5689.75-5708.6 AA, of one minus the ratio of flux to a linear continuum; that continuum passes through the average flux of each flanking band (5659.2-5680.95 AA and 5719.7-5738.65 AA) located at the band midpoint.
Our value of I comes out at 0.64 AA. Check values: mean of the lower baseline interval 27.4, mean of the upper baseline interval 25.9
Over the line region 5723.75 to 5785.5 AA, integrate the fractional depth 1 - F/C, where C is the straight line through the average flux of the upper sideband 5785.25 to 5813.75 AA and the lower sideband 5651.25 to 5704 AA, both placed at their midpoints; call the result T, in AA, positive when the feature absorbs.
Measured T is 2.2 AA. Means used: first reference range 27.5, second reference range 28.5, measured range 27.1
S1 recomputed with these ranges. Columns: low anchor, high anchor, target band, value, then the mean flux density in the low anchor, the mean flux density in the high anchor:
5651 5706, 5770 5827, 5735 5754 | 0.6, 27.4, 28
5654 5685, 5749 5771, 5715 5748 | 2.6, 27.8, 28.1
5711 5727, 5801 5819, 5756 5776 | -0.7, 24.7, 29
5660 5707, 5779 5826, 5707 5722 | 1.8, 27.3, 28.2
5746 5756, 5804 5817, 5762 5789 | 0.7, 27.8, 29.3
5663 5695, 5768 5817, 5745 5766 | 0.0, 28.1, 28.1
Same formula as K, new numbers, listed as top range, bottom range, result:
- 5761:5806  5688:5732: 1.12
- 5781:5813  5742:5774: 1.04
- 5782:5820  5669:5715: 1.11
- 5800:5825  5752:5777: 1.05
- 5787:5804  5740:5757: 1.04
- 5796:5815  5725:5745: 1.15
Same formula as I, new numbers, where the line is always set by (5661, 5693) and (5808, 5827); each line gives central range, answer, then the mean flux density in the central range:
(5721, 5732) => 0.84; 26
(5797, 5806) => -0.19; 28.8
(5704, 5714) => 1.33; 24.4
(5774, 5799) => 0.67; 27.5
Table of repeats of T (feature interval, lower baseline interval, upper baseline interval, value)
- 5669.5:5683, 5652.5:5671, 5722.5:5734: -0.05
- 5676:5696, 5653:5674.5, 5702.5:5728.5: -1.54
